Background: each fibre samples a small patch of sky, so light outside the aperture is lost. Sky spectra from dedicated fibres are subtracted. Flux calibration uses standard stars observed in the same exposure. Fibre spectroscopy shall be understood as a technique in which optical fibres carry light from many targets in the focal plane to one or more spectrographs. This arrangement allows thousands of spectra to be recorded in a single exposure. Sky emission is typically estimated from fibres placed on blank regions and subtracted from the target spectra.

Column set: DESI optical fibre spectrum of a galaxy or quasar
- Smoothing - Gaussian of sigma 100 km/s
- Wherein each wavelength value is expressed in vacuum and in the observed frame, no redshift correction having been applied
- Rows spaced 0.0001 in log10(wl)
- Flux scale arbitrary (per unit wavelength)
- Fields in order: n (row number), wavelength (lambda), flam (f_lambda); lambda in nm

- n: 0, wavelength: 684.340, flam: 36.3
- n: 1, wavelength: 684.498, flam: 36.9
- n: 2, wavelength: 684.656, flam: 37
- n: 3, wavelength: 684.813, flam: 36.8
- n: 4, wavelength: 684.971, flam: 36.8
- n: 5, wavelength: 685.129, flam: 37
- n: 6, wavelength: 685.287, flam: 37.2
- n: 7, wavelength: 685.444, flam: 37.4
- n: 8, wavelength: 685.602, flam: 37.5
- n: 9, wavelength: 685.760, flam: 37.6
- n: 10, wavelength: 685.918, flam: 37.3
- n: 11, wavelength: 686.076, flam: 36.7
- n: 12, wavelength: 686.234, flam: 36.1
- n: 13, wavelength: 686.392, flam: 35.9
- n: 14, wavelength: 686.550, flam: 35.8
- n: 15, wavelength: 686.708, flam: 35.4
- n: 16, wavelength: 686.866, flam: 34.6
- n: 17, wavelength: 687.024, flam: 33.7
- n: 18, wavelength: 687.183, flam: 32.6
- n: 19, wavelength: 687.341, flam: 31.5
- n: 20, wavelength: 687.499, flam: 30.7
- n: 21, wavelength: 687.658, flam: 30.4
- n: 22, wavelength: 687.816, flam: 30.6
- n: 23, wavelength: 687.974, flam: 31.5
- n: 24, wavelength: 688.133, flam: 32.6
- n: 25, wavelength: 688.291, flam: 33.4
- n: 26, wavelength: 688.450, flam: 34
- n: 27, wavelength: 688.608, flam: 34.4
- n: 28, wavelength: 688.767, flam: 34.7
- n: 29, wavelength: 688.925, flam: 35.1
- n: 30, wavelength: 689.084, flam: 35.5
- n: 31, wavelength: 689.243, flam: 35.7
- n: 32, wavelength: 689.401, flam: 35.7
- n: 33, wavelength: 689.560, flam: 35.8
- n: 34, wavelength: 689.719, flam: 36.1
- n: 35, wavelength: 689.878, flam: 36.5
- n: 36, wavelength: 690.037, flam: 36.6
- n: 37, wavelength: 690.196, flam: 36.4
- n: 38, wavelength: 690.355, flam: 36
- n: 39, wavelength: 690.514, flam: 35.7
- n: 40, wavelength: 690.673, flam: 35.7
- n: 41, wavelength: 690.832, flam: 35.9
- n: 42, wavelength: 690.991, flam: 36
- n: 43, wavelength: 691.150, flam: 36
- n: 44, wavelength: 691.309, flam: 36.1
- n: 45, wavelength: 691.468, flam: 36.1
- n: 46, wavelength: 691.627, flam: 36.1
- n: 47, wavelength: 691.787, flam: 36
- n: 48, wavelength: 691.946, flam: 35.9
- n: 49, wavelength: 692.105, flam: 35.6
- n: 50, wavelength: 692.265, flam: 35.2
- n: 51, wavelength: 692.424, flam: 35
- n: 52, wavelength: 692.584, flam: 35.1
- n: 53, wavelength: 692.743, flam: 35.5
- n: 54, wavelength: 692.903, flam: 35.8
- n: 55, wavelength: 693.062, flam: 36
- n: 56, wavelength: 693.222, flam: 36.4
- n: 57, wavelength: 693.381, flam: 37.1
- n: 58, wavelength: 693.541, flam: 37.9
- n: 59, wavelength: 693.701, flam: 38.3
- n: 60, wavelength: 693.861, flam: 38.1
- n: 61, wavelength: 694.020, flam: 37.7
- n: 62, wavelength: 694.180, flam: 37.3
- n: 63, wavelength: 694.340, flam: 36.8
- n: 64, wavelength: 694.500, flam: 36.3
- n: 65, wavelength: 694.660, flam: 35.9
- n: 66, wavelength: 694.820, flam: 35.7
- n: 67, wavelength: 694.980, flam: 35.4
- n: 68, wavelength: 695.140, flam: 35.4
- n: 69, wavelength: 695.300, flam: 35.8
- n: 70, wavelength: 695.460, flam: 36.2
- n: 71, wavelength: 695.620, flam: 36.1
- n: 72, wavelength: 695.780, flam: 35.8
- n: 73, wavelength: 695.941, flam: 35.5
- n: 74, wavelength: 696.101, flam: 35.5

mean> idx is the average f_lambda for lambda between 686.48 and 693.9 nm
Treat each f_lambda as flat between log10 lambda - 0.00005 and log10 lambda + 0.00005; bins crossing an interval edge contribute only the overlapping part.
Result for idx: 35.1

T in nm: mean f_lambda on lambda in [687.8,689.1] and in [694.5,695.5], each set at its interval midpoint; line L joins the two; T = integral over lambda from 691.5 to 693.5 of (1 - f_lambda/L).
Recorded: -0.05 nm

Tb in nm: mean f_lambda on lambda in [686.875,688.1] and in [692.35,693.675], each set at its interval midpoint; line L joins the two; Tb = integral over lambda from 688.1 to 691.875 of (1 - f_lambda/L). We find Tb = -0.20 nm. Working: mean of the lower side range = 31.8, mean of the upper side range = 36.2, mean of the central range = 35.5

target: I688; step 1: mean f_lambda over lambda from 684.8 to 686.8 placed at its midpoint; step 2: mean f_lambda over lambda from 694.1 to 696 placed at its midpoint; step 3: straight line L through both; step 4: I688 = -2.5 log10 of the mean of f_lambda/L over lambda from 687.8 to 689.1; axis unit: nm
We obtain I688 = 0.09 mag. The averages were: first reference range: 36.7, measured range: 33.6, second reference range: 36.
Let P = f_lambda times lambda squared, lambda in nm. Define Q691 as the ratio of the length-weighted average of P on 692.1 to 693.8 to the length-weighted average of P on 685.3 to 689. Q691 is 1.07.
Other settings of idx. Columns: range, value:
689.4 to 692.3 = 36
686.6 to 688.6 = 32.7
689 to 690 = 35.9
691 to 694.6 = 36.4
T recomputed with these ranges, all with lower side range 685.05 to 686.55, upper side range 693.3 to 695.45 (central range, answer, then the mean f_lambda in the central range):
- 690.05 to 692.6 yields 0.066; 35.8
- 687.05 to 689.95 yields 0.248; 33.7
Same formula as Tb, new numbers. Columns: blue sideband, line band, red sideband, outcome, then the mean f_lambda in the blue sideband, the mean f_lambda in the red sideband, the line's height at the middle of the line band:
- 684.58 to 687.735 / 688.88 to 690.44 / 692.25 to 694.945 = -0.002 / 35.4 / 36.5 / 35.9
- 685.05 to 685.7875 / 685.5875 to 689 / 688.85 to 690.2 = 0.238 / 37.3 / 35.9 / 36.7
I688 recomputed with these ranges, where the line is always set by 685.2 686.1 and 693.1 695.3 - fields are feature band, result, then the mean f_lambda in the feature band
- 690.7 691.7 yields 0.03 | 36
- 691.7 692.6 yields 0.04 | 35.5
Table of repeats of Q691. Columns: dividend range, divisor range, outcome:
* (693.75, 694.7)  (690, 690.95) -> 1.04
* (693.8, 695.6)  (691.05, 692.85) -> 1.03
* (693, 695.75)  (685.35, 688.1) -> 1.09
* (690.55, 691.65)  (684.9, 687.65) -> 1.03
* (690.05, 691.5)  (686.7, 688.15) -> 1.13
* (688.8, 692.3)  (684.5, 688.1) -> 1.04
